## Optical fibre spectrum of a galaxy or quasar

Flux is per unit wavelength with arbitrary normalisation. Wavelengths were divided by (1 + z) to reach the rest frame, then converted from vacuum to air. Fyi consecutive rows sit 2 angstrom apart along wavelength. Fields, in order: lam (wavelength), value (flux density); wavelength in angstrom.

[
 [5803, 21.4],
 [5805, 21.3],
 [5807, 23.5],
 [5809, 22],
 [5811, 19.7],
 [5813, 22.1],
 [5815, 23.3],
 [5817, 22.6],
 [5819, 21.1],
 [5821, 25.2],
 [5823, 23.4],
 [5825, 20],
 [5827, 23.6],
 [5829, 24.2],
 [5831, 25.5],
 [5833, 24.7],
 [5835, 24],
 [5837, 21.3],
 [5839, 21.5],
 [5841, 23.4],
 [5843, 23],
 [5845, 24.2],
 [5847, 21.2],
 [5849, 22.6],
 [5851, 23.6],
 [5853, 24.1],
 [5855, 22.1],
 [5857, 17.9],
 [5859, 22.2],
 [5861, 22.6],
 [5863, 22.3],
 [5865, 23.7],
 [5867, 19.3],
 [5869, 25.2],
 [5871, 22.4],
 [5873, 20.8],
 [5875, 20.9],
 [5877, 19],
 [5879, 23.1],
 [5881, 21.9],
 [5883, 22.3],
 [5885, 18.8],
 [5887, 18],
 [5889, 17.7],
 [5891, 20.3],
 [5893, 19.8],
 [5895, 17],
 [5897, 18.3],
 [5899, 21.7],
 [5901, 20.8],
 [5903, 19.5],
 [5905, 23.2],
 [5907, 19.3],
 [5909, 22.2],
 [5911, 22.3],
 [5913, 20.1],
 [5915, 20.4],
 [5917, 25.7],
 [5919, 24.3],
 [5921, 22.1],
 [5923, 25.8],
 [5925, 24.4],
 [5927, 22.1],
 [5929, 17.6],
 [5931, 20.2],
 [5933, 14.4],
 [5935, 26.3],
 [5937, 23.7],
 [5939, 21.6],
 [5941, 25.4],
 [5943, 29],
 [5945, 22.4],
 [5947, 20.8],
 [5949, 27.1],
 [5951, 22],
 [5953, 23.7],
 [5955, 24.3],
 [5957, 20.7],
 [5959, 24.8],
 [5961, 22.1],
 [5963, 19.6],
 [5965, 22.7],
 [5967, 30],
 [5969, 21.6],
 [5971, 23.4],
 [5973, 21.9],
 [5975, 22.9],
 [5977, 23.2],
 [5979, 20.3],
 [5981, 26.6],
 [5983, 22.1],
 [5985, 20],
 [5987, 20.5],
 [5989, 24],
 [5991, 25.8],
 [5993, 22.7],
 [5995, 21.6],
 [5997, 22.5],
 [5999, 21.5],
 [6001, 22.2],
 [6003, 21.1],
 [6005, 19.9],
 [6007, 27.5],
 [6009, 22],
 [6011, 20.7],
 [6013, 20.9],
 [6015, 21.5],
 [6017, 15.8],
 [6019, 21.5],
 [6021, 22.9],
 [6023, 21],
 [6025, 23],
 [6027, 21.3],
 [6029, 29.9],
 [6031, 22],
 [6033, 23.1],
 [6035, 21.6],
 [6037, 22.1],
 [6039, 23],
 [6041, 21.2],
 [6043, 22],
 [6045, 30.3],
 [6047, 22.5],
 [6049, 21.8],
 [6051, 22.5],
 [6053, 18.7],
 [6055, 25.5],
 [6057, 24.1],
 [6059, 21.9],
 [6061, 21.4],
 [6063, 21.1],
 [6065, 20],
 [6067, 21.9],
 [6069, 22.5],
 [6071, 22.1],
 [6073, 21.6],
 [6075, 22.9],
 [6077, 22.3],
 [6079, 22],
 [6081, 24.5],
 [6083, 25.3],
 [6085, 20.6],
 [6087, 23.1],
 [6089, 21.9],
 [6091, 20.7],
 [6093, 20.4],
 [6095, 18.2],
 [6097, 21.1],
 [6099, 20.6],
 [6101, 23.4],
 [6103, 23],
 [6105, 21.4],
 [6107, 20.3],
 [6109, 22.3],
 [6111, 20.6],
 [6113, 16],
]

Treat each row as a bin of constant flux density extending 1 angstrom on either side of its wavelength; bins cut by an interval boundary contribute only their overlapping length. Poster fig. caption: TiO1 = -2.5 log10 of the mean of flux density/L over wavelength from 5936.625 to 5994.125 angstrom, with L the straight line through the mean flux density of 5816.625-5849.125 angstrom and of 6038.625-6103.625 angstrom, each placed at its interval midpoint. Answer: -0.032 mag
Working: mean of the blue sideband 23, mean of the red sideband 22.2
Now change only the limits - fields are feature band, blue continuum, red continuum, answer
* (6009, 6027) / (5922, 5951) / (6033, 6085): 0.08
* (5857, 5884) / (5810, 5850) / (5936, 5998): 0.05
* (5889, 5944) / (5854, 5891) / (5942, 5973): 0.03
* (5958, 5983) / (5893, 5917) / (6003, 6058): -0.08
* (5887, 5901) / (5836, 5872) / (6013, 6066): 0.17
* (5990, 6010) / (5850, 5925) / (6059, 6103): -0.05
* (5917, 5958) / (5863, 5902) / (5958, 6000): -0.05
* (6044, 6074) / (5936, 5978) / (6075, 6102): -0.01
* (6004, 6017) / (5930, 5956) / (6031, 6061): 0.06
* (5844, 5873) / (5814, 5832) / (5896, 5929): 0.02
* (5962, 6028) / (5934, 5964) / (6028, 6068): 0.05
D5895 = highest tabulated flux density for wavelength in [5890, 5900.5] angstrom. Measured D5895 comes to 21.7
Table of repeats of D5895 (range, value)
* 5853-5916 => 25.2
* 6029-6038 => 29.9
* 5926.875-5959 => 29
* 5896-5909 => 23.2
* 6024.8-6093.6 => 30.3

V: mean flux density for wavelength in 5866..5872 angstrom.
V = 22.3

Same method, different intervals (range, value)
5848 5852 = 23.1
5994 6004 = 21.8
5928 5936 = 19.6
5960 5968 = 23.6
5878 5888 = 20.8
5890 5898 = 18.9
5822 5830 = 22.8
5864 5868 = 21.5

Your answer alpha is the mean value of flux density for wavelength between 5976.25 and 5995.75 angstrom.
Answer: 22.7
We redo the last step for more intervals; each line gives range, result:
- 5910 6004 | 22.8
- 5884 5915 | 19.9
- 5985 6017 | 22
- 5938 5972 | 23.6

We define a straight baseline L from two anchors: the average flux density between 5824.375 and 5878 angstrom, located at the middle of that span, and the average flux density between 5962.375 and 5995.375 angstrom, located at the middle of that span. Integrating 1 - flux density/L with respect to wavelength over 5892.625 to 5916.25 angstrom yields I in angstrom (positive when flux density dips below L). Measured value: 2.3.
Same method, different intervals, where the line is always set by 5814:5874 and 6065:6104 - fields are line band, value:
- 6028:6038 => -0.74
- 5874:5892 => 1.88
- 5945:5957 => -0.47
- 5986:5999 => -0.30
